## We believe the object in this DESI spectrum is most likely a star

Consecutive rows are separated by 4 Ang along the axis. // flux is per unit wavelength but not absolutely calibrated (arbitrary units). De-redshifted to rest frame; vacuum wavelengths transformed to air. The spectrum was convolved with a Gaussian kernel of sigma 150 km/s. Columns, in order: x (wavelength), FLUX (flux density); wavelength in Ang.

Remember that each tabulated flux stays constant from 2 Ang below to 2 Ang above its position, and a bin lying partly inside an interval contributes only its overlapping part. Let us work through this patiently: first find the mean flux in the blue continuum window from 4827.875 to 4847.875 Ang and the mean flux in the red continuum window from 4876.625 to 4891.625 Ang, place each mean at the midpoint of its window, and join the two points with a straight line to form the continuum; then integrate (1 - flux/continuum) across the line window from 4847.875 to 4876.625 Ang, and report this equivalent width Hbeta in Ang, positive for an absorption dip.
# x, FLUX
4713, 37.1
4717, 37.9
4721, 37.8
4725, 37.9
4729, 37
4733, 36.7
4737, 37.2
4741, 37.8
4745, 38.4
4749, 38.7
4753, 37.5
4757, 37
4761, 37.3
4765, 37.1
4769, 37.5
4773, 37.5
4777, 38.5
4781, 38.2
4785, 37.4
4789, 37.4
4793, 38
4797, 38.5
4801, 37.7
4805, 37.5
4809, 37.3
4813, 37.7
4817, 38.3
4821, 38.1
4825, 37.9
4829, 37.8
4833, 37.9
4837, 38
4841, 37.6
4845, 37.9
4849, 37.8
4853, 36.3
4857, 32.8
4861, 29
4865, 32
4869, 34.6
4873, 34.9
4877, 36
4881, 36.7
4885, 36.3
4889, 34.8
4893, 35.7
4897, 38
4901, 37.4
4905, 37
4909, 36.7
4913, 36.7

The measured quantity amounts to 2.3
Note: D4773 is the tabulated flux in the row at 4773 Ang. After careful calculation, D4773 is 37.5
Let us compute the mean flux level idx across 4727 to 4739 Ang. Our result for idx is 37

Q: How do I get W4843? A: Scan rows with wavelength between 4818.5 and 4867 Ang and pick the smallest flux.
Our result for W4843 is 29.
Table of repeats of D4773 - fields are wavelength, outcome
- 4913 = 36.7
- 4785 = 37.4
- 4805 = 37.5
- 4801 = 37.7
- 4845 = 37.9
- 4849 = 37.8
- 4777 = 38.5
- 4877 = 36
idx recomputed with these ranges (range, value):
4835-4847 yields 37.8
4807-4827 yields 37.9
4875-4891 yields 36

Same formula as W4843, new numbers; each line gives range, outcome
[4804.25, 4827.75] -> 37.3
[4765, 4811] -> 37.1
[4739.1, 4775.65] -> 37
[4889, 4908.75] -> 34.8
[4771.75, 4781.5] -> 37.5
